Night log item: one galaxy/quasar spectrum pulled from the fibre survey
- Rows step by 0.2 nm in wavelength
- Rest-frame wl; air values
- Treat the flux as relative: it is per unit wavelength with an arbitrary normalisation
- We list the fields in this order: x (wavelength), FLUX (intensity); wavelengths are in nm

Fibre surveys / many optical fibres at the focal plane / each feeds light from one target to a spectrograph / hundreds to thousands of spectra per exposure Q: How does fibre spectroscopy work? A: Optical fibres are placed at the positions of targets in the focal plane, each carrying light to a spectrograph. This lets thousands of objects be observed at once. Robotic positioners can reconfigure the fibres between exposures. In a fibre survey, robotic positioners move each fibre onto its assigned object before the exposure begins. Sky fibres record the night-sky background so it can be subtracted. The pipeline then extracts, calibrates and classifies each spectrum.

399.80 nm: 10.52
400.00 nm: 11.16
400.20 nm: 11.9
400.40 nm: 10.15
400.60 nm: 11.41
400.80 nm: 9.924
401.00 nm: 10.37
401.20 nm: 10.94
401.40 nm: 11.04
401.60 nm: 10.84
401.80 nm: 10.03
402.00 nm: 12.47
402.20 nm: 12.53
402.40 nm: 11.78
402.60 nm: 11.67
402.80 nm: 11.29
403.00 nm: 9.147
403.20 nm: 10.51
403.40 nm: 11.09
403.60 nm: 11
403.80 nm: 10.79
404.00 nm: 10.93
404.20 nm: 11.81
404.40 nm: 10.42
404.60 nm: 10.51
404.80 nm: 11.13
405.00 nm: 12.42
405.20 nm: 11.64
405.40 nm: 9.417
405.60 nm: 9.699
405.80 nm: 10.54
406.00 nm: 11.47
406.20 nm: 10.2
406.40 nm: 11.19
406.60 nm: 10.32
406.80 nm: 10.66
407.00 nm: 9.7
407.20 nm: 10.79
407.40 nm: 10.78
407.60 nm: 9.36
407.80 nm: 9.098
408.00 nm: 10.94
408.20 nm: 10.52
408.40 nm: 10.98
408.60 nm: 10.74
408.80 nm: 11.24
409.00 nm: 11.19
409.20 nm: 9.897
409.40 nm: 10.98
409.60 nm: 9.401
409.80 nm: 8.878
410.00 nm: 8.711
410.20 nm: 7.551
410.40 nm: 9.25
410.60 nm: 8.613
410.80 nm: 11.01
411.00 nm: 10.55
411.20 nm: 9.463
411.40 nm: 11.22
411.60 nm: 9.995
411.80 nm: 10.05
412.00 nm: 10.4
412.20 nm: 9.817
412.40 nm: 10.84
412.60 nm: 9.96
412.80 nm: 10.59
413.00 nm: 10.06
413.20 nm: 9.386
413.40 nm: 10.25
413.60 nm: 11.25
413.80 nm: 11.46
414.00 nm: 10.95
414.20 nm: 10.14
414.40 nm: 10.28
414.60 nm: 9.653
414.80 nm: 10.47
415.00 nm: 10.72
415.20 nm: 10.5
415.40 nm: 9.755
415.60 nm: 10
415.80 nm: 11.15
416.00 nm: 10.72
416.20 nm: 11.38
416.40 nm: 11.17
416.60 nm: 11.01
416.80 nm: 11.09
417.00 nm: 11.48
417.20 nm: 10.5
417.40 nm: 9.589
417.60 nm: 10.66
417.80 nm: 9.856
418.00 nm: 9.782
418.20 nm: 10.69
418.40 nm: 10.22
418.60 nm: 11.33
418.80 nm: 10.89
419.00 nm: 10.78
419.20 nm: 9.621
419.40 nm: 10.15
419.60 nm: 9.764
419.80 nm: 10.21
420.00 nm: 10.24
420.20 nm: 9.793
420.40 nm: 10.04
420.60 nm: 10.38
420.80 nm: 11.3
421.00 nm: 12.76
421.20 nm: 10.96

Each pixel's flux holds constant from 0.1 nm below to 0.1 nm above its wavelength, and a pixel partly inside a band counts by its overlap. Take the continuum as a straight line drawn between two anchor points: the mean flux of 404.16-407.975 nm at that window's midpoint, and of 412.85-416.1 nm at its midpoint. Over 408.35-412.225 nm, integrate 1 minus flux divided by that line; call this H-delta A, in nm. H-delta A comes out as 0.19 nm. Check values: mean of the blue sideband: 10.6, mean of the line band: 9.99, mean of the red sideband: 10.4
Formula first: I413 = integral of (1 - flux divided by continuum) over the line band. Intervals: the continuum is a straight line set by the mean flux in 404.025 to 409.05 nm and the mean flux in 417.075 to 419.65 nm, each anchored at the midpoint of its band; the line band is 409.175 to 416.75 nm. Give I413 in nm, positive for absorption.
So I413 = 0.194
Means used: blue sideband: 10.7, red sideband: 10.3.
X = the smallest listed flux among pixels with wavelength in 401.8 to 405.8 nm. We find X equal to 9.147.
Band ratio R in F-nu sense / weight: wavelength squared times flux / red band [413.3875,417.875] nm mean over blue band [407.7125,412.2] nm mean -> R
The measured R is 1.09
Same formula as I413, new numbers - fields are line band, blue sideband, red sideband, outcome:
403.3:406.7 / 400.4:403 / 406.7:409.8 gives -0.044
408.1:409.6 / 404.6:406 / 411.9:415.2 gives -0.008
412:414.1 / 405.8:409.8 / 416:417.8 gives 0.039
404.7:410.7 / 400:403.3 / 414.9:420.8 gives 0.315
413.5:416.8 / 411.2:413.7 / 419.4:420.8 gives -0.140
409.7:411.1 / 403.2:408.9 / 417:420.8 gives 0.177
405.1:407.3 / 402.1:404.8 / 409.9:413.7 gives 0.035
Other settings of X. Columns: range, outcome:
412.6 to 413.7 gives 9.386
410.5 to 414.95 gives 8.613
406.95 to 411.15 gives 7.551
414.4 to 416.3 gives 9.653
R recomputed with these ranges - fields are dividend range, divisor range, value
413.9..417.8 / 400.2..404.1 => 1.03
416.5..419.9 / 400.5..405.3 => 1.02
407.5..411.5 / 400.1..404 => 0.94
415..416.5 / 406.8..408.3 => 1.09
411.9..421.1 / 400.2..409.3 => 1.03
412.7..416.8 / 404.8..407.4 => 1.03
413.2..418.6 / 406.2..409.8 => 1.05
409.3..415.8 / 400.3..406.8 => 0.97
